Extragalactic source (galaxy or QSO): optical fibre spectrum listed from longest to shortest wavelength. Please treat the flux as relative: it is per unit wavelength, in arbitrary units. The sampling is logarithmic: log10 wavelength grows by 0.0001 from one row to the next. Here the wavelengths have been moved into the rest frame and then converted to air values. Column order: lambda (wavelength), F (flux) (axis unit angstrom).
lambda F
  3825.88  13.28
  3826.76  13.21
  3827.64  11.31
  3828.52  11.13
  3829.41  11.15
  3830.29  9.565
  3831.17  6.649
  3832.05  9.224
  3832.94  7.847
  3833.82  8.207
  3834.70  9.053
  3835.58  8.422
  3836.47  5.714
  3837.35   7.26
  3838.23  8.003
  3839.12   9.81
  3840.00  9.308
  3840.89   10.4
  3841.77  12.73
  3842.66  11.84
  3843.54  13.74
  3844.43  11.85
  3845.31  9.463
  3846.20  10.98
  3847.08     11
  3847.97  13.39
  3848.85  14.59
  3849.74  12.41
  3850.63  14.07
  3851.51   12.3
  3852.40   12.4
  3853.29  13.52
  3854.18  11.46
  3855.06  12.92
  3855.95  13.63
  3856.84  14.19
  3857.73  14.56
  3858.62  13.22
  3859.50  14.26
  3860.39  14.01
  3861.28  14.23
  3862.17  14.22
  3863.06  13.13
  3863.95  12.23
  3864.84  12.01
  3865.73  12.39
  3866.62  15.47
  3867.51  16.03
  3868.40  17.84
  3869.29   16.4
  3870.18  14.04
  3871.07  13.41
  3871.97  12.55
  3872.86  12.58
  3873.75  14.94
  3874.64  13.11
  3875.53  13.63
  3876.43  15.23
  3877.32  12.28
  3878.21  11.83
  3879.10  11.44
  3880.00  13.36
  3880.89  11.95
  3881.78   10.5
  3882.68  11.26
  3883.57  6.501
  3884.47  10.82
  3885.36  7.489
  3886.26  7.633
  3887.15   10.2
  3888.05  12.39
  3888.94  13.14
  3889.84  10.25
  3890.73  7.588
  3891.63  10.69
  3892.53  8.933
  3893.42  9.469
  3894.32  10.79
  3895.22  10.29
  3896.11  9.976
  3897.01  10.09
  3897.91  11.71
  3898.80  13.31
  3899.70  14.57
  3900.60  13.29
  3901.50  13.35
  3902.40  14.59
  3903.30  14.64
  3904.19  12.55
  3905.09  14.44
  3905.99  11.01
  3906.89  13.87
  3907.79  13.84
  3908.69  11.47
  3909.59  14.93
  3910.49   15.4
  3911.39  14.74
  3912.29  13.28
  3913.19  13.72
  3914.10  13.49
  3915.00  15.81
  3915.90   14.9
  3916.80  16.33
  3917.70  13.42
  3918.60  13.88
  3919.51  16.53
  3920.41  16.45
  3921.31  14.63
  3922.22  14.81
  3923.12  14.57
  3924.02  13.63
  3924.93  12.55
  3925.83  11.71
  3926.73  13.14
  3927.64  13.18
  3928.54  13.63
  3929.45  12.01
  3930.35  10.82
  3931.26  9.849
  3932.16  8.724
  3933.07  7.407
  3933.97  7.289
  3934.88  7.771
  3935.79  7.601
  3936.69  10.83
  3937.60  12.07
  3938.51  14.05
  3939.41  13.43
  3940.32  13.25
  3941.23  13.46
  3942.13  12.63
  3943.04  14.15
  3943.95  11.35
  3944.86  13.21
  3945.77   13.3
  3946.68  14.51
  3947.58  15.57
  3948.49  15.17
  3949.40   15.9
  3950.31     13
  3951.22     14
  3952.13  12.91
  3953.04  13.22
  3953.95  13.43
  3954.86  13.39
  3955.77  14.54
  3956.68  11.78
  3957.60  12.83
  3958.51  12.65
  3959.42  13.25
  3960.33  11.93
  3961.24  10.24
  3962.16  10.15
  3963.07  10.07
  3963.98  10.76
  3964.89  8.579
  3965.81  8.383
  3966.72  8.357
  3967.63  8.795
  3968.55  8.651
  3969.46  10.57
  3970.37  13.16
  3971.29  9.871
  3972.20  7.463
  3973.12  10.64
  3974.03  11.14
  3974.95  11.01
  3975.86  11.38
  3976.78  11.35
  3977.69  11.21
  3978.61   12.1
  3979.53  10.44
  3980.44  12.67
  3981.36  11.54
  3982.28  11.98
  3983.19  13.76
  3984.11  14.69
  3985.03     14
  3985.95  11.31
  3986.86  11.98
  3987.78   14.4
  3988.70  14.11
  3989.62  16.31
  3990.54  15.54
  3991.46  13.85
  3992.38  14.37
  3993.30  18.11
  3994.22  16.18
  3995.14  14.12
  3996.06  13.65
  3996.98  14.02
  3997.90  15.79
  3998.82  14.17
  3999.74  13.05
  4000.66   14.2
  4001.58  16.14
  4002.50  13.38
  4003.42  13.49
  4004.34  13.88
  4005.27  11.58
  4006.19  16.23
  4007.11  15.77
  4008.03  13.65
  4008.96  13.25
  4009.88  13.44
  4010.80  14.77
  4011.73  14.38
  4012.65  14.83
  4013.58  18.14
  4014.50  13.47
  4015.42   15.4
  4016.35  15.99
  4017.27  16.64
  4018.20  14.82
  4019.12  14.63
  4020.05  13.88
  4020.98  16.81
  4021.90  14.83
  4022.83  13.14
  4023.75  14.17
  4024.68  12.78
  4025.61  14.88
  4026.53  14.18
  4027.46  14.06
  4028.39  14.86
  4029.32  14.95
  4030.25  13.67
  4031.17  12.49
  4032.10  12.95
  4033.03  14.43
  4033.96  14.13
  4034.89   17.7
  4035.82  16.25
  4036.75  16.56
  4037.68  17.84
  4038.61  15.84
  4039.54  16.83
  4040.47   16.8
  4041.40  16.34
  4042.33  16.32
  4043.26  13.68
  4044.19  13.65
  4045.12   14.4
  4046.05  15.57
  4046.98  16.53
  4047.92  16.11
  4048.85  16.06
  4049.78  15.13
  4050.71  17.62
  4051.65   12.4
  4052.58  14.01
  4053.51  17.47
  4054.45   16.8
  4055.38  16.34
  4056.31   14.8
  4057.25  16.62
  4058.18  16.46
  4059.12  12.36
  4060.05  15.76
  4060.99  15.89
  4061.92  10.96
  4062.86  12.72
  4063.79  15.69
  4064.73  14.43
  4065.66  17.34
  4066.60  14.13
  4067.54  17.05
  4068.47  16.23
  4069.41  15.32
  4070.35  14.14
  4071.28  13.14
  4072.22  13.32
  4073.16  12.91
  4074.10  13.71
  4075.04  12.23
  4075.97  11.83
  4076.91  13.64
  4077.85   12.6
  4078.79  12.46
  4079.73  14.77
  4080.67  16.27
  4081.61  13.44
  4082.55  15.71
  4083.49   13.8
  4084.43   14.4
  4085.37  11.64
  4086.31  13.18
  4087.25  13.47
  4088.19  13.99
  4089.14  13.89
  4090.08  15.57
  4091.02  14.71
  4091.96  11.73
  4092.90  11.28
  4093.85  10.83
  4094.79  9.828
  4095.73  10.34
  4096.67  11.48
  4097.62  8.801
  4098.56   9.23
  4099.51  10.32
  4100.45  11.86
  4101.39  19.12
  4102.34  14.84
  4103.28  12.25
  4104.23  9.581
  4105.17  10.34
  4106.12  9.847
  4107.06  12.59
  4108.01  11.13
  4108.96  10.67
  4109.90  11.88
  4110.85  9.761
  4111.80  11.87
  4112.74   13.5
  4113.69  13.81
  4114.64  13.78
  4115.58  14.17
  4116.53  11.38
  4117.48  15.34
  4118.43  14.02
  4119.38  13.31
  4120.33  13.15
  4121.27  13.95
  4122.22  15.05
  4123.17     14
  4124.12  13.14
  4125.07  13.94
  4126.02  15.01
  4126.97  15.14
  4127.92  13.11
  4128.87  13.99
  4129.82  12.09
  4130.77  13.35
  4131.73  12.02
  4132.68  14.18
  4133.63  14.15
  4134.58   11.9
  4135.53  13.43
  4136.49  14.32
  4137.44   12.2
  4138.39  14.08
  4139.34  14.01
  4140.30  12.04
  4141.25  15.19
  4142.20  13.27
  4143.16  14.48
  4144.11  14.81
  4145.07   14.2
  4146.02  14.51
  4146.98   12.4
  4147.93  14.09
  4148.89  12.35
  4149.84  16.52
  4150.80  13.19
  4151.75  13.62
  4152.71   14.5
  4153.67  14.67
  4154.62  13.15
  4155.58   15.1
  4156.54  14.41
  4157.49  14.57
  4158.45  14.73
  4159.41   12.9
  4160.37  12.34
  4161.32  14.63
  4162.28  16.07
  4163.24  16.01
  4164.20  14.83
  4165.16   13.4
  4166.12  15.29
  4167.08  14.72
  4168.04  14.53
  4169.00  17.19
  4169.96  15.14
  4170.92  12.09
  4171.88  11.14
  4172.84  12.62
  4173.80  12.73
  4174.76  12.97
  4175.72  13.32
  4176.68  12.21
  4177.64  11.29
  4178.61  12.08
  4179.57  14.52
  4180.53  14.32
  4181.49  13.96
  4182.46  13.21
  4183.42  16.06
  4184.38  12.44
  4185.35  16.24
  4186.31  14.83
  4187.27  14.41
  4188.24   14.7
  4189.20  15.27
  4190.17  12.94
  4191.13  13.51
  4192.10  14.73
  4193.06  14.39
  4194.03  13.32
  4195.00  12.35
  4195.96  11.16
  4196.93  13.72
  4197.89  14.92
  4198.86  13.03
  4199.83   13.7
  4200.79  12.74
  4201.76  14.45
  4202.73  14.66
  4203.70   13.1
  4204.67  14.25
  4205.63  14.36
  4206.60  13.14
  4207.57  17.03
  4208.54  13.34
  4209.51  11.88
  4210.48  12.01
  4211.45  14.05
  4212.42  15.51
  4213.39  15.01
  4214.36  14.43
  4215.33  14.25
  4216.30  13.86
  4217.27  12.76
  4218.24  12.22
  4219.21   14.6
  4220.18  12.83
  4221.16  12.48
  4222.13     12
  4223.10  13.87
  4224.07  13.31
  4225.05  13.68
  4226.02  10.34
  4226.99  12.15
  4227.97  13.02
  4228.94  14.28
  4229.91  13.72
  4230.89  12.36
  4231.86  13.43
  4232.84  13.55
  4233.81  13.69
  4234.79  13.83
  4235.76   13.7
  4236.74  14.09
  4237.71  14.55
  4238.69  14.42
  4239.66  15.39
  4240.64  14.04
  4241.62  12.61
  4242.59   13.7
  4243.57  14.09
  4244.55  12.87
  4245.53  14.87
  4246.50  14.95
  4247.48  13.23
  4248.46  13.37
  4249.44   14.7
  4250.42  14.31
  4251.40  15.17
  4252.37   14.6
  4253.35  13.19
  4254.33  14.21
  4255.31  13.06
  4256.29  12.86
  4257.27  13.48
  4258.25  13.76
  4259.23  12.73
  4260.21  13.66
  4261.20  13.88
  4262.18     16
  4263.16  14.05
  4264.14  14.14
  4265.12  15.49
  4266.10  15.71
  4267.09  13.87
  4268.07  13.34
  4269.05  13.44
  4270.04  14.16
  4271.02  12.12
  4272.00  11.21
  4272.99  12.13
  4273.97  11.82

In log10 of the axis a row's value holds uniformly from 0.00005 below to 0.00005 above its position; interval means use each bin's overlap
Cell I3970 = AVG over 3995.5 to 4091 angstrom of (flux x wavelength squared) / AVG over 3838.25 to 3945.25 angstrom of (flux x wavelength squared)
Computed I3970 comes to 1.27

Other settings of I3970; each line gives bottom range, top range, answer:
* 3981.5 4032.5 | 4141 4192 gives 1.06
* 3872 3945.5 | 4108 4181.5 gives 1.25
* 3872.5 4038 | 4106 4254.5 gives 1.18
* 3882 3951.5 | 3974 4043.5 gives 1.21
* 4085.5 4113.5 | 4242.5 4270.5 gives 1.26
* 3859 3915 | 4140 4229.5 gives 1.27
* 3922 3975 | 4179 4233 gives 1.32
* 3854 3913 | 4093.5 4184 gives 1.20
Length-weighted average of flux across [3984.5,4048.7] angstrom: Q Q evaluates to 14.8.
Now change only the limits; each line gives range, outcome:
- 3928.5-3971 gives 11.7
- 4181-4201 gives 13.9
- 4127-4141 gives 13.3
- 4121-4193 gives 13.9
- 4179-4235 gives 13.7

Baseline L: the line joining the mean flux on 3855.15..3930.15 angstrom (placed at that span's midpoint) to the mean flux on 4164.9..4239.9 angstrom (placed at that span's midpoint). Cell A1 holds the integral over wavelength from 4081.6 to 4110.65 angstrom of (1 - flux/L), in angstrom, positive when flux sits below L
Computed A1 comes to 2.5 angstrom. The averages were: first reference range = 13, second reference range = 13.7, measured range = 12.3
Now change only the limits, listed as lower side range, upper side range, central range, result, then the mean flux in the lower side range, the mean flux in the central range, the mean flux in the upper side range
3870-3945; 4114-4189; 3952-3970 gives 2.1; 12.3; 11.2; 13.9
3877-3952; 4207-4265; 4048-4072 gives -4.0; 12.4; 15.2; 13.7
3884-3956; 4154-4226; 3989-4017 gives -3.8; 12.6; 14.7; 13.8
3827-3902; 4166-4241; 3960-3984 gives 3.2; 11.7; 10.7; 13.7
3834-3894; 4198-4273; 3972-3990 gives 0.4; 11.9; 12.2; 13.7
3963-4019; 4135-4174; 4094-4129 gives 3.2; 13.1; 12.6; 14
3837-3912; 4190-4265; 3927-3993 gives 3.5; 12.4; 12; 13.7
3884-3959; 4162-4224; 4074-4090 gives -0.4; 12.6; 13.6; 13.8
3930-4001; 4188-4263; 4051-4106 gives -3.0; 12.3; 13.6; 13.7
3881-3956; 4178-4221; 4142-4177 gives -1.0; 12.5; 14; 13.8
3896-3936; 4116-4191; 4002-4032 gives -2.5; 12.9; 14.4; 13.9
